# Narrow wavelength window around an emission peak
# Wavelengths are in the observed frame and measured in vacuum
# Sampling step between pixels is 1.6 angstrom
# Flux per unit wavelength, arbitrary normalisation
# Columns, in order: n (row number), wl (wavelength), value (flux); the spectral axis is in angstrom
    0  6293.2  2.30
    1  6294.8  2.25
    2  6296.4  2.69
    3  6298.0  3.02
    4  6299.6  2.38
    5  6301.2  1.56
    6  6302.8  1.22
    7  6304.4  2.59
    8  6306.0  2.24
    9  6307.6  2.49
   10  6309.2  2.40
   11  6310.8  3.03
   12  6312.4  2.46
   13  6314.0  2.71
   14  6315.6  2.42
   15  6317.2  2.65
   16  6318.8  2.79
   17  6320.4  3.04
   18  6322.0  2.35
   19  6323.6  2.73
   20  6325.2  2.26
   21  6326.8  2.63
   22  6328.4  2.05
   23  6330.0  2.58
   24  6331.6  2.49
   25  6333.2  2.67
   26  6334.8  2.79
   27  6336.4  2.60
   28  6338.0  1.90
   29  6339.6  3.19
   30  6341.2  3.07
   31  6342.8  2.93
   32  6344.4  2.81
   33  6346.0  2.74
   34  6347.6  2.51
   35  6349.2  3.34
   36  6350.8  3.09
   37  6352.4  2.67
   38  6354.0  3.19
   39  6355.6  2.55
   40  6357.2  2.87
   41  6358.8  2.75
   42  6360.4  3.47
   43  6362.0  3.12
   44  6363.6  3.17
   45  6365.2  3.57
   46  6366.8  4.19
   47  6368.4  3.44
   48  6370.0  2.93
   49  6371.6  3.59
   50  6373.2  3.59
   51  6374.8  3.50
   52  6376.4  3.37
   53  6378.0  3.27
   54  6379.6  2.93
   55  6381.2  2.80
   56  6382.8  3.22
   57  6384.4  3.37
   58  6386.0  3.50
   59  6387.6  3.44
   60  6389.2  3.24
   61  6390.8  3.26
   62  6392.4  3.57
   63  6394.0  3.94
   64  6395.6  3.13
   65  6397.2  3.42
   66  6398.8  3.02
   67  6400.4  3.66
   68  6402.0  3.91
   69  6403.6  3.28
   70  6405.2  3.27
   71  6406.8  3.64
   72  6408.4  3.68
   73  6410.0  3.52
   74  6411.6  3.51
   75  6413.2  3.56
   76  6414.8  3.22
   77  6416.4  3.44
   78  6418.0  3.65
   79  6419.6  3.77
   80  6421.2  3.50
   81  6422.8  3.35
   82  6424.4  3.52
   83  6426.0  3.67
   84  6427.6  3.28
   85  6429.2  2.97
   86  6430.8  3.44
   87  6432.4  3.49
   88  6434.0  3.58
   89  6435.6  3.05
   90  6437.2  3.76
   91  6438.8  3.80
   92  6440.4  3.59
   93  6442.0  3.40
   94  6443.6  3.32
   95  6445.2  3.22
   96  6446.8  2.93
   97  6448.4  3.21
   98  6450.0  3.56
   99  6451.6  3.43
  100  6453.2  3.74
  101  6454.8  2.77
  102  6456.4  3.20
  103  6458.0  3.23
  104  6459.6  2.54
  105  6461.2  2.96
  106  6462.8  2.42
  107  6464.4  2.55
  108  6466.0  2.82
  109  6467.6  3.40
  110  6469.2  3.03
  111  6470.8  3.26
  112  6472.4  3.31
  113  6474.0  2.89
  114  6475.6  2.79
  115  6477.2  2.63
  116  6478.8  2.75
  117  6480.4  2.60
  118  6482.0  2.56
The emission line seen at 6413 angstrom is Mg II 2798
